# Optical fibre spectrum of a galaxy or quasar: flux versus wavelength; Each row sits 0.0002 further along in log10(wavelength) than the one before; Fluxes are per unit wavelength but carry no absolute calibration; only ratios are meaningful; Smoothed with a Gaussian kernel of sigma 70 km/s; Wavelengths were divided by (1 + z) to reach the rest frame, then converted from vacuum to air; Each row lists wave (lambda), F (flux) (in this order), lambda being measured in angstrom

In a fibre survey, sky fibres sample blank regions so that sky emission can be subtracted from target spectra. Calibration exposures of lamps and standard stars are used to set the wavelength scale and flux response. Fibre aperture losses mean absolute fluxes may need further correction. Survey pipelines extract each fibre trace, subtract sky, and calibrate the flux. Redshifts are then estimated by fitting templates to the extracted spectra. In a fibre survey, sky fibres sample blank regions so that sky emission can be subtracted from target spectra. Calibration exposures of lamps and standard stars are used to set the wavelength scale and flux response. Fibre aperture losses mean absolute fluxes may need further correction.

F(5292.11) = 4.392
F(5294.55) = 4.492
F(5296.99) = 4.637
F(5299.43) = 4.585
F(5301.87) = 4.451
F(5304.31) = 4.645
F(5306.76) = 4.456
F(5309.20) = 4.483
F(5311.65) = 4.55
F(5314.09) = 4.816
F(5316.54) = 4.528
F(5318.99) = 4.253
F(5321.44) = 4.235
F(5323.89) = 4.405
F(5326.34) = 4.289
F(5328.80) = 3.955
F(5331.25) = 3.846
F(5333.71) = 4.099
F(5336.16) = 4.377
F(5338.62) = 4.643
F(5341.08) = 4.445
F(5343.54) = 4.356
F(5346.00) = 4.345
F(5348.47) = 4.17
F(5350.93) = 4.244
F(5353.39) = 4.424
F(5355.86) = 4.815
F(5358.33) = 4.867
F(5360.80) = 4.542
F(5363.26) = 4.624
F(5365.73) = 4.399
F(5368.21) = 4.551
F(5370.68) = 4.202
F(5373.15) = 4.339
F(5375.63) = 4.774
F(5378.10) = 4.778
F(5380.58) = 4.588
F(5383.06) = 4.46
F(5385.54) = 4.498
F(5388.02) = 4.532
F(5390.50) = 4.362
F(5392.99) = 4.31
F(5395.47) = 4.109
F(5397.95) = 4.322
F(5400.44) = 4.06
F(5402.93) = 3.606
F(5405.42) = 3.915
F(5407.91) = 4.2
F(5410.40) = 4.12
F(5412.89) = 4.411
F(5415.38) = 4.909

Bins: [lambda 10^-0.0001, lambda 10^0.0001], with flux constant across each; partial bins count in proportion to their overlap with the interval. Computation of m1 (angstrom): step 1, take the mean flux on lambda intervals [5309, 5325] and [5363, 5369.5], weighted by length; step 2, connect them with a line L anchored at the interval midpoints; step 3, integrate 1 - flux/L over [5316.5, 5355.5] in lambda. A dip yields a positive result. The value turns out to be 1.6 angstrom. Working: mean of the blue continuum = 4.47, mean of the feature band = 4.29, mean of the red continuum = 4.5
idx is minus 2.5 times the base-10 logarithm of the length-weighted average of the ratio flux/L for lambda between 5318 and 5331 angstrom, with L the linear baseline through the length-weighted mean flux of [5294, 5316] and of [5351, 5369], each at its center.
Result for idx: 0.093 mag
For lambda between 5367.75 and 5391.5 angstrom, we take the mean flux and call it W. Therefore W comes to 4.51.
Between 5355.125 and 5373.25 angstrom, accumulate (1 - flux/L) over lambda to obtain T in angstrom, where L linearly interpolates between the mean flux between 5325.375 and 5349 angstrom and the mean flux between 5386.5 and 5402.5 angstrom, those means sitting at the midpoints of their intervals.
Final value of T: -1.26 angstrom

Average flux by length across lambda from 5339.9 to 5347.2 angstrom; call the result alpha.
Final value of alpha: 4.38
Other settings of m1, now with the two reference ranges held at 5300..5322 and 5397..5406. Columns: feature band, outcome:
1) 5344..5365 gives -1.3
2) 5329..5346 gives 0.3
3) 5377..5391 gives -1.6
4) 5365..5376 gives -0.7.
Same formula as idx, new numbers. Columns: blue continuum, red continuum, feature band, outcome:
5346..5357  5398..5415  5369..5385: -0.063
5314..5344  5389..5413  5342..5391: -0.070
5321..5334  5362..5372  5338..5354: -0.021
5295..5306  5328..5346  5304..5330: 0.005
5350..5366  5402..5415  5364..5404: -0.008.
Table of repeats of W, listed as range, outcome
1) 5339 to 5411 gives 4.38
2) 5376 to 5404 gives 4.35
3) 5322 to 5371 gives 4.38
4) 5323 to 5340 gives 4.23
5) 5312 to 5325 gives 4.46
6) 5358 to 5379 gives 4.55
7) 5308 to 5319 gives 4.56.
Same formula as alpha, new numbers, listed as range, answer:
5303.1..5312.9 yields 4.53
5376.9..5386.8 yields 4.58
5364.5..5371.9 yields 4.38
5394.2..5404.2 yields 4.03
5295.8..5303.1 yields 4.56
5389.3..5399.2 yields 4.27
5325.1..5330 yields 4.12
